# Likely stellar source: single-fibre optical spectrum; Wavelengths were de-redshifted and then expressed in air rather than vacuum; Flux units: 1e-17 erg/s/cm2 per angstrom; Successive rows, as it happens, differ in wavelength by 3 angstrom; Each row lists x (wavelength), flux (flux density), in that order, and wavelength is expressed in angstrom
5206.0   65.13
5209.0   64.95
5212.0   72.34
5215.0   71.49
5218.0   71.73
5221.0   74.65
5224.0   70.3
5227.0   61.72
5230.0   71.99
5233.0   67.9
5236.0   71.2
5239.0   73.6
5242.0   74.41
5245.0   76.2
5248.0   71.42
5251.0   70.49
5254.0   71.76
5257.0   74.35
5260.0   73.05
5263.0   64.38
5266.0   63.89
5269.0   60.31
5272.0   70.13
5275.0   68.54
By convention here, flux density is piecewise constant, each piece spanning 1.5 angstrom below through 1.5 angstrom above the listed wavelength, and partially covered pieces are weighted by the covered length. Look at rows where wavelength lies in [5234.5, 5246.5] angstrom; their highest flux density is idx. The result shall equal 76.2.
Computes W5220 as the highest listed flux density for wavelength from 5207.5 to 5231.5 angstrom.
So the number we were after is 74.65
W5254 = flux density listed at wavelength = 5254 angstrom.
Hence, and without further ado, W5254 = 71.76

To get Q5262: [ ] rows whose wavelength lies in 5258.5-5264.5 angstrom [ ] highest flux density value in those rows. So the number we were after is 73.05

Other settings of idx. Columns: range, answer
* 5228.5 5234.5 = 71.99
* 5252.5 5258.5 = 74.35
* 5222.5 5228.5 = 70.3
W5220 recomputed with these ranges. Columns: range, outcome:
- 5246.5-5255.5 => 71.76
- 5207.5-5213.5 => 72.34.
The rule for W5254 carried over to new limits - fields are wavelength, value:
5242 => 74.41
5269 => 60.31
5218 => 71.73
